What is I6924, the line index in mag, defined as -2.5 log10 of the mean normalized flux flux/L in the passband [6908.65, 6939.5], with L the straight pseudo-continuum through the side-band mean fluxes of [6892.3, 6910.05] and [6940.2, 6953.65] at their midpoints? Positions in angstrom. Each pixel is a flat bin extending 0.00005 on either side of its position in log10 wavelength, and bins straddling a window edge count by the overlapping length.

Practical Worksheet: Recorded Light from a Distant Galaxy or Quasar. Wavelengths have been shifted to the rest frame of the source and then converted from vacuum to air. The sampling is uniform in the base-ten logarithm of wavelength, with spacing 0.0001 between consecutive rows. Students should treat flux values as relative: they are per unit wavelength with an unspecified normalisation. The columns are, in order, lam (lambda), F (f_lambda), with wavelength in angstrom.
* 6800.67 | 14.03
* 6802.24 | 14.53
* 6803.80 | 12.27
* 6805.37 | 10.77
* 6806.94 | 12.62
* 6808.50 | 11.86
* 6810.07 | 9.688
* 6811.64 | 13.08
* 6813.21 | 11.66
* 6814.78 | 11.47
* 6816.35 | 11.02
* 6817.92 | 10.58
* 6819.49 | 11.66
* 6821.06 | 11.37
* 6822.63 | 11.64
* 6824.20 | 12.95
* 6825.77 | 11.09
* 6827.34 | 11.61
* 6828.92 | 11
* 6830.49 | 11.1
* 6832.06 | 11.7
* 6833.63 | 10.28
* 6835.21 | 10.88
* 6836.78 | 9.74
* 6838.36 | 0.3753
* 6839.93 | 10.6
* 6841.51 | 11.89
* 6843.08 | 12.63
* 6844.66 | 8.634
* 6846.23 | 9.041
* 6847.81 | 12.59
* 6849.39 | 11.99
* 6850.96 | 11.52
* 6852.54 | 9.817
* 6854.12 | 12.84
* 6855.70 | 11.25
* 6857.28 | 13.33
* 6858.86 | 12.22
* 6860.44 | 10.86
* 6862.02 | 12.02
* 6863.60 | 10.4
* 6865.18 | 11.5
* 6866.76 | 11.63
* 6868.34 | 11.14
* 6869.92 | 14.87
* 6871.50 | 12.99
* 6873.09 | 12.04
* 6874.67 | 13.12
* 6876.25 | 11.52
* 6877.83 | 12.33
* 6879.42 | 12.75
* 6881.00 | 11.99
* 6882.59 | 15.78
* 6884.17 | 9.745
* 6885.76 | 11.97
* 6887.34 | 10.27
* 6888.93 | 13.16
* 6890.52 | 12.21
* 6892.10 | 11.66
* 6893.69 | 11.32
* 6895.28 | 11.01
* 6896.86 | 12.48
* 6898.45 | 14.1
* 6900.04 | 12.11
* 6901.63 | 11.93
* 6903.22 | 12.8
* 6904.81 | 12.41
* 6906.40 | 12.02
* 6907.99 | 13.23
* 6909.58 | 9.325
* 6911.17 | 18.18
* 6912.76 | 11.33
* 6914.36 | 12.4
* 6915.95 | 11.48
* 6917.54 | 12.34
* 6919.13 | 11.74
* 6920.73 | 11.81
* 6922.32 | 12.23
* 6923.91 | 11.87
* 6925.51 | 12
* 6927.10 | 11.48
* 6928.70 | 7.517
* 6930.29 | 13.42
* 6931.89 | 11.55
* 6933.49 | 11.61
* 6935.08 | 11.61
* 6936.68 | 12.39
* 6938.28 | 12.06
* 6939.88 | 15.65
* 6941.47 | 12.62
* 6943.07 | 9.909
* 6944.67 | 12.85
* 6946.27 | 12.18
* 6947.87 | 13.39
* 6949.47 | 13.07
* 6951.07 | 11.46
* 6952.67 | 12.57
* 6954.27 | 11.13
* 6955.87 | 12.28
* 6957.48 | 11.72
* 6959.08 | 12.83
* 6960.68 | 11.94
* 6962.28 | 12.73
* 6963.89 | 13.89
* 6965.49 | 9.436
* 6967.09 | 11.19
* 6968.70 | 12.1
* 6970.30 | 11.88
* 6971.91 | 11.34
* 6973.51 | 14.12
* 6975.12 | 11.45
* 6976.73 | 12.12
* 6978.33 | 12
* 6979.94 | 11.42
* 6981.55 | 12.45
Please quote 0.02 mag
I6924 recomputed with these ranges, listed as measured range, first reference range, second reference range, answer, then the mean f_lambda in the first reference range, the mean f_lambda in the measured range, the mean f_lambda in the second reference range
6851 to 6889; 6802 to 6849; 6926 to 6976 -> -0.06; 11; 12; 12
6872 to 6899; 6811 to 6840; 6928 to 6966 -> -0.07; 10.7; 12.2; 12.1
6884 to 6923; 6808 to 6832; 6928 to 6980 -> -0.03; 11.5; 12.2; 12.1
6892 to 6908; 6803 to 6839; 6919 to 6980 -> -0.06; 10.9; 12.3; 12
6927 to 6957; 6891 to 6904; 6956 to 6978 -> 0.01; 12.2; 12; 12.1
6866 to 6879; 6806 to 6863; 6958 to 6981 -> -0.10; 11.1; 12.5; 12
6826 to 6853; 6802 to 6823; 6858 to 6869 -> 0.12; 11.7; 10.3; 11.4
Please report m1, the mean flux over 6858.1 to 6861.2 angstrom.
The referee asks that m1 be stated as 11.5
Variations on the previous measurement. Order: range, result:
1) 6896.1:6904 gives 12.7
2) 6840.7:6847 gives 10.6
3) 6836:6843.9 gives 9.04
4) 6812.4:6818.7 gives 11.2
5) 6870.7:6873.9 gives 12.5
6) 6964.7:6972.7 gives 11.2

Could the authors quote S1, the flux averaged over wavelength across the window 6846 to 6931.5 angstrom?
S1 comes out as 12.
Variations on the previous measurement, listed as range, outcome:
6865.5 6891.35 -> 12.3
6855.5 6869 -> 11.6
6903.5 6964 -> 12.2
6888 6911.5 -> 12.4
